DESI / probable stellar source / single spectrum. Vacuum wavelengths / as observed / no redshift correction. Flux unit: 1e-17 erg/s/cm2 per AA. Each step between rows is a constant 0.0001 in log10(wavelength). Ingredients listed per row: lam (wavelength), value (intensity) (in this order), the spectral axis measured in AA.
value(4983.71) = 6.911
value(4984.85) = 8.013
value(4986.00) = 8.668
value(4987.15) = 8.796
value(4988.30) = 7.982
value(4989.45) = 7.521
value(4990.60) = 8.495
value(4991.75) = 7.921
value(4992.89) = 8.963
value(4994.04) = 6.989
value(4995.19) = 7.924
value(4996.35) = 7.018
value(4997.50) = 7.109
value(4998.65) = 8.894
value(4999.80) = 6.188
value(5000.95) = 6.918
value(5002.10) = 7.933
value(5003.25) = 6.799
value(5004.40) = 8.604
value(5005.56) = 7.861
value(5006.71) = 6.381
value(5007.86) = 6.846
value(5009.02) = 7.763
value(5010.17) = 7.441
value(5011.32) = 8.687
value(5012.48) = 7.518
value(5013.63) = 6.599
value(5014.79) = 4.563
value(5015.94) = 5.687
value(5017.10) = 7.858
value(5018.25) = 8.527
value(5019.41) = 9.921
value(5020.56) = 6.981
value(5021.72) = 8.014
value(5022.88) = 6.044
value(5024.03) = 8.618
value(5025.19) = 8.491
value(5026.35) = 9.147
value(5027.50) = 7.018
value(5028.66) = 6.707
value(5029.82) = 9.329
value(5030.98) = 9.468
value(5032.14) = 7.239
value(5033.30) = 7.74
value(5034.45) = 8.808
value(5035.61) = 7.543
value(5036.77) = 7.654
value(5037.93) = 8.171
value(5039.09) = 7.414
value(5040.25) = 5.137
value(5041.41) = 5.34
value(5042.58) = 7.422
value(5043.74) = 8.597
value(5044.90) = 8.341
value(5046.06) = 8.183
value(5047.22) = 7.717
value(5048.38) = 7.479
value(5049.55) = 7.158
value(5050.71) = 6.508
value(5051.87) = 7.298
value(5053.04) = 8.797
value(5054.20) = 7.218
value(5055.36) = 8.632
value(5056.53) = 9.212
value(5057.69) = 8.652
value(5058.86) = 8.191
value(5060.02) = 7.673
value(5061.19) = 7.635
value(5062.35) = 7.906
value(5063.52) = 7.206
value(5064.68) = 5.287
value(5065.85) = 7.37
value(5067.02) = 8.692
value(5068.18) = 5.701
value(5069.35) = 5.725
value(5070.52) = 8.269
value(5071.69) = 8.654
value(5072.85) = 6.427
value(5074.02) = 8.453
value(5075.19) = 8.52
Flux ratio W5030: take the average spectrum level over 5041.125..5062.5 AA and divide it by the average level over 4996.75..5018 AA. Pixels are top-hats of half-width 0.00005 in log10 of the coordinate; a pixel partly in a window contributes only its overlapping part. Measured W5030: 1.08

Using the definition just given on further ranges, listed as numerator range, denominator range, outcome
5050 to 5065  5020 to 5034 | 0.98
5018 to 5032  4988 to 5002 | 1.06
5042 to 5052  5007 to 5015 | 1.07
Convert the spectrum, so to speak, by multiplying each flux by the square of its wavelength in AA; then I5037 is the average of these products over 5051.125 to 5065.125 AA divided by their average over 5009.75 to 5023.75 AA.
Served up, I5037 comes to 1.08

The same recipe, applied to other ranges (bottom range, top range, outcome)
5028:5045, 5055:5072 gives 1.01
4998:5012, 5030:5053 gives 1.02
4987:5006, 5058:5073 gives 0.98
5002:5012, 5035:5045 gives 0.97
